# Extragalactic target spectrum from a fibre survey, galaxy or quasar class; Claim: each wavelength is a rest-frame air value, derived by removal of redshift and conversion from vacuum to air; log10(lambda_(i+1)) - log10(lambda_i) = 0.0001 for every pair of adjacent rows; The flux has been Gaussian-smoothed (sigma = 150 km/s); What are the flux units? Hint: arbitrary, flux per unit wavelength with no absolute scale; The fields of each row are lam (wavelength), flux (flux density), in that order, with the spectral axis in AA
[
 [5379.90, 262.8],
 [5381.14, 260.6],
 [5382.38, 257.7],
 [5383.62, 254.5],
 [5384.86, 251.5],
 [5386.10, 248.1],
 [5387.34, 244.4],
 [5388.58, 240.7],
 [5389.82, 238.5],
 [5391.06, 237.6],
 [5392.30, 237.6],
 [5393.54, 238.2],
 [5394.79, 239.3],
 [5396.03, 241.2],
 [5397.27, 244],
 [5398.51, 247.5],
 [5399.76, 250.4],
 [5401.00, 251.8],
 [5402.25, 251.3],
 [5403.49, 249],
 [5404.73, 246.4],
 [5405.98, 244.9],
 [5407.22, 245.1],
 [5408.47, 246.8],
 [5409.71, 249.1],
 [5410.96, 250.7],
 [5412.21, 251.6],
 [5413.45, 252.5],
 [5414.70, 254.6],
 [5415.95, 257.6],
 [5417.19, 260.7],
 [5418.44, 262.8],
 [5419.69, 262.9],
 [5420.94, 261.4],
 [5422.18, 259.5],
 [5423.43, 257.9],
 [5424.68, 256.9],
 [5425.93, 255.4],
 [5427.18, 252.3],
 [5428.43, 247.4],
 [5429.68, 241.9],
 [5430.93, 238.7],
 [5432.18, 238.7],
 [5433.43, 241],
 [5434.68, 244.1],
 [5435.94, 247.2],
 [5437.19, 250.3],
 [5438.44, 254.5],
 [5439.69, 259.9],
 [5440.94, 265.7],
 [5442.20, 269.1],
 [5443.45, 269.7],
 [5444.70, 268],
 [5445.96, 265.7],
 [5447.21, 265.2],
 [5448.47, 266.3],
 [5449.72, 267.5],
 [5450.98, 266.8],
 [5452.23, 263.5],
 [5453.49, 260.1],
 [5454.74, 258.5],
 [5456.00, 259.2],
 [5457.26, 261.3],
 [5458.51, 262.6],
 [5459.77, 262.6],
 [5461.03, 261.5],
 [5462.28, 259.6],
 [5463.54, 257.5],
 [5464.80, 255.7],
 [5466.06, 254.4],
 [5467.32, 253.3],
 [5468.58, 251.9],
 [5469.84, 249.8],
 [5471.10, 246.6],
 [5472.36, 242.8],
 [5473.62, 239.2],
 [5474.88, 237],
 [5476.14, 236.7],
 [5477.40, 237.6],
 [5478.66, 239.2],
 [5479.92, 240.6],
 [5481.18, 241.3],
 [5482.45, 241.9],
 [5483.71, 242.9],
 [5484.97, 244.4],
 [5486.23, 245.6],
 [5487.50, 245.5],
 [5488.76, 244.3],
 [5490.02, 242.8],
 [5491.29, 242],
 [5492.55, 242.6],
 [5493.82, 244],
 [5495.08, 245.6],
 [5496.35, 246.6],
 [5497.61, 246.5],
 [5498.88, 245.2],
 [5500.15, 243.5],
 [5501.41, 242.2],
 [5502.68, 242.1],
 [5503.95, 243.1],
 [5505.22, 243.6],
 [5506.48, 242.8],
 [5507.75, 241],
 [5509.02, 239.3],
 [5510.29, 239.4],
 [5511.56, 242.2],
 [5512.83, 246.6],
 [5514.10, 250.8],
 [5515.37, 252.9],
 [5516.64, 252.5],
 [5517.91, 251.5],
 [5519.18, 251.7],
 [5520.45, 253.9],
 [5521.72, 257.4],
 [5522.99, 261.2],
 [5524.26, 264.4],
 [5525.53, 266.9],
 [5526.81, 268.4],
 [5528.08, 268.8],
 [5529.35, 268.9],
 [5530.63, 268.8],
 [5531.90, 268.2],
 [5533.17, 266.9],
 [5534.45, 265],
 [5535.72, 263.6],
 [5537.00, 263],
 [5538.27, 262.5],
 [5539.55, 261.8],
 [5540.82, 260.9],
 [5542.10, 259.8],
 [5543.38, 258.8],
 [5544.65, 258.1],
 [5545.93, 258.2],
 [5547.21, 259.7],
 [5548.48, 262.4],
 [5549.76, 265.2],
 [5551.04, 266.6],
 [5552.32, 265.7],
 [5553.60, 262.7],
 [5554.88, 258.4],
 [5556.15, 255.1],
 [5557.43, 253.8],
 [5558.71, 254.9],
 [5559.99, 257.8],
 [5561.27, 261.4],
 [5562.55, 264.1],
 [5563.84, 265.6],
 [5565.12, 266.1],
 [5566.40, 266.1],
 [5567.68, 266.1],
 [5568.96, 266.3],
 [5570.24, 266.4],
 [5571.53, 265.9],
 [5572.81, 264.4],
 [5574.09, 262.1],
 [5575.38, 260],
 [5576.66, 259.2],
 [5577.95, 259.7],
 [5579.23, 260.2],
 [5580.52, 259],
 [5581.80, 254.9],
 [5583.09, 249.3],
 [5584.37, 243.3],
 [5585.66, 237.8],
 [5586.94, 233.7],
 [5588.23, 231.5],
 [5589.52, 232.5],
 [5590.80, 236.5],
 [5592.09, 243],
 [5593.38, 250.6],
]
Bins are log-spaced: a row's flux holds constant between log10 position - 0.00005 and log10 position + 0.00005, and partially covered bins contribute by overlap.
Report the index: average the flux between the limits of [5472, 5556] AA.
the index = 252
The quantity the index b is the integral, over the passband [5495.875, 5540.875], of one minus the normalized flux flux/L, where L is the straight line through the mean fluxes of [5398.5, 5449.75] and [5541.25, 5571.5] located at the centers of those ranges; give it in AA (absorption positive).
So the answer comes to 0.9 AA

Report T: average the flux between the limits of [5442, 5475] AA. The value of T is 259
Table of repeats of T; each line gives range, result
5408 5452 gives 256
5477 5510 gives 243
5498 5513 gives 242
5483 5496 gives 244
